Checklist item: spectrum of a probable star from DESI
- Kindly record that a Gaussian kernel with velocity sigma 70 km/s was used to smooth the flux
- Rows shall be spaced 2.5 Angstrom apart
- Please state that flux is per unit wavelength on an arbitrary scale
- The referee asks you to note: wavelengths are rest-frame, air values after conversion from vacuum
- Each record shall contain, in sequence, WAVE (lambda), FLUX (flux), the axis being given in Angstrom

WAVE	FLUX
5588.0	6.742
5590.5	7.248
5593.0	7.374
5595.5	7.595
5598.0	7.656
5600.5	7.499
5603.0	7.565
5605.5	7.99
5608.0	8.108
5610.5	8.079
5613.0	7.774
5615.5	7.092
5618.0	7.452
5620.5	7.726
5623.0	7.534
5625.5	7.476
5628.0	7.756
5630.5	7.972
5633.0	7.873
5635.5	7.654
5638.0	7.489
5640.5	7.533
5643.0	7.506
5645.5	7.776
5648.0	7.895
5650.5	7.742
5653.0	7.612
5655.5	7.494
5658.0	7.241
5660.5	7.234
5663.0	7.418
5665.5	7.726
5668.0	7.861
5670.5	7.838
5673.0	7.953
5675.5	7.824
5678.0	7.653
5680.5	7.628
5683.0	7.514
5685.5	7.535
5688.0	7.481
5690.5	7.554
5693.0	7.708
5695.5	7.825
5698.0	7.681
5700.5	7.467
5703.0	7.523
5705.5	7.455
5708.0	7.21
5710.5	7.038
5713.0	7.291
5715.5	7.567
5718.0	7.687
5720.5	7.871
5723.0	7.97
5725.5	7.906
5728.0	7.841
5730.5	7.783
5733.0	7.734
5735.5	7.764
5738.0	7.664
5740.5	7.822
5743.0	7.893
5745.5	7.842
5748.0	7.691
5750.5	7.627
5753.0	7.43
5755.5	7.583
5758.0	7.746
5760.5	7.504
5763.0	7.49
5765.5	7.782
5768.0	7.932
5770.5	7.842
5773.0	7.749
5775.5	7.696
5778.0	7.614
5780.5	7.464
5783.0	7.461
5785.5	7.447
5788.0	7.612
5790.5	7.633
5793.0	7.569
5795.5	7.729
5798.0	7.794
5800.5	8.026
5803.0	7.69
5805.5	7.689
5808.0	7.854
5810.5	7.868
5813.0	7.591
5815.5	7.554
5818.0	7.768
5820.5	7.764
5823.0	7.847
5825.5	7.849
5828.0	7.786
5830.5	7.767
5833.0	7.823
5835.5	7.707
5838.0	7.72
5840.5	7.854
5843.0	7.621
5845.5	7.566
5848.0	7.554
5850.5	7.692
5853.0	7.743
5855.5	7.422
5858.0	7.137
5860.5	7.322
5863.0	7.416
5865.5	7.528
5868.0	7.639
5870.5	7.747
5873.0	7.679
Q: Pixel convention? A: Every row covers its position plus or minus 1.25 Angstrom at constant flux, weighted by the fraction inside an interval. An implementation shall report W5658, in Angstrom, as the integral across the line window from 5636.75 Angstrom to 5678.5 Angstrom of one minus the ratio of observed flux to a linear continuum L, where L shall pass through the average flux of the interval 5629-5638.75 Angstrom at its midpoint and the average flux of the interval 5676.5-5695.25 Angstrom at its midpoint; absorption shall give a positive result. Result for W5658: 0.3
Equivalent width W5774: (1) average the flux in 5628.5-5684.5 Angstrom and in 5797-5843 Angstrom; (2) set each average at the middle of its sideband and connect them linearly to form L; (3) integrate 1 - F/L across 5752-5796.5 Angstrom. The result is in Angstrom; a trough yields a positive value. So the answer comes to 0.64 Angstrom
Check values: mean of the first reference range 7.66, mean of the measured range 7.63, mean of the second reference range 7.77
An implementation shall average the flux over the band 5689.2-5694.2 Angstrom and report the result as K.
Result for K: 7.63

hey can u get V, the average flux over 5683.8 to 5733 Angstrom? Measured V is 7.6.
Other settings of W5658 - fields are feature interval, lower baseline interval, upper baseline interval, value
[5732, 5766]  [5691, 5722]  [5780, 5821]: -0.37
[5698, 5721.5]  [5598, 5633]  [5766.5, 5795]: 0.62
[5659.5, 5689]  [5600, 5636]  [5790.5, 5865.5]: 0.22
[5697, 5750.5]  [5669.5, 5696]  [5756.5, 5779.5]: 0.26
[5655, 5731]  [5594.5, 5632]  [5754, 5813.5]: 0.79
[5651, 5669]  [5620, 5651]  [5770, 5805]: 0.38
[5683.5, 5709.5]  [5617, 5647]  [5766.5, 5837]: 0.47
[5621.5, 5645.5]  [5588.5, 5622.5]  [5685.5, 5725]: -0.18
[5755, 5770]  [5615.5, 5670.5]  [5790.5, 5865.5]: -0.06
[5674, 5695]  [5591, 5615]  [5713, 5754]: 0.28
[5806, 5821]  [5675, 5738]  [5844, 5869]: -0.39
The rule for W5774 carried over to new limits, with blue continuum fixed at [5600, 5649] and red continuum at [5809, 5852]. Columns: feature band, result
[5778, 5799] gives 0.4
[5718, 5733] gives -0.3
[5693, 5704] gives 0.1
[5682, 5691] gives 0.2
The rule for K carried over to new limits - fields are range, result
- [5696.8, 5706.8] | 7.53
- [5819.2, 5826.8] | 7.82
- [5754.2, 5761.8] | 7.61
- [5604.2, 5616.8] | 7.81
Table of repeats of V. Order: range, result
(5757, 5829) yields 7.7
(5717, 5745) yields 7.81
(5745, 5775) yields 7.68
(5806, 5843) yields 7.76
